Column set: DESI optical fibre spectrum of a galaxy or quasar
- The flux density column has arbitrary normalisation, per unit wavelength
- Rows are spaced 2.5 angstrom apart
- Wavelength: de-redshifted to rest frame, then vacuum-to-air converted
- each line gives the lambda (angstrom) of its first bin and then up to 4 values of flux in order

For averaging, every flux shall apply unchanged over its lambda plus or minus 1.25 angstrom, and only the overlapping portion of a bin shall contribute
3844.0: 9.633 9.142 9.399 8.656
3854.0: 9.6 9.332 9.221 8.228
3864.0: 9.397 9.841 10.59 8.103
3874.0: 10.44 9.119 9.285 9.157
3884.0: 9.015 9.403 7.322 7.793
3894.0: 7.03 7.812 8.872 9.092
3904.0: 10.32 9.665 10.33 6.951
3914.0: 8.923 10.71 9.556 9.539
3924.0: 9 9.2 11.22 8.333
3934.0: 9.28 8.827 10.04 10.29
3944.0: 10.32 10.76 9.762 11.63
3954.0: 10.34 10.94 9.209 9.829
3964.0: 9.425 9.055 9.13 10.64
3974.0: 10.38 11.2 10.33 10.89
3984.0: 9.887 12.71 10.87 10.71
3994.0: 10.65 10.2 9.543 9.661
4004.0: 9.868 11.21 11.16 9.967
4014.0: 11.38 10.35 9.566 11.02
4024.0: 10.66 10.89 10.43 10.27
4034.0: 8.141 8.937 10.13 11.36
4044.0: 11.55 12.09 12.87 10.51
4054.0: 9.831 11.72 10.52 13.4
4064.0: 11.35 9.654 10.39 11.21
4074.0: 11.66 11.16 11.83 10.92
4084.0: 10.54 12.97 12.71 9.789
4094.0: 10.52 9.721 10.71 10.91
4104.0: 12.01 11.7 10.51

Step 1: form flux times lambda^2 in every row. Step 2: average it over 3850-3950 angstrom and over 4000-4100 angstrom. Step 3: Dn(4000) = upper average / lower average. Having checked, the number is 1.3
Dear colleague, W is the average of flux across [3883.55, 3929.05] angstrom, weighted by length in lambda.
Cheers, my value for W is 8.98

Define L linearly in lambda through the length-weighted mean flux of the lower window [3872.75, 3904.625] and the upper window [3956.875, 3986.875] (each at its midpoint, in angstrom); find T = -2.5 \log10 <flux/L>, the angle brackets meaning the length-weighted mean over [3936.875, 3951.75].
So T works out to -0.06 mag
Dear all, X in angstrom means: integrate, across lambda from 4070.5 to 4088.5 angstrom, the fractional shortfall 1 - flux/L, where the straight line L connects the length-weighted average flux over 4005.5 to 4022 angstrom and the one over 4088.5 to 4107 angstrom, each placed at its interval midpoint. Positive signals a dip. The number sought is -1.1 angstrom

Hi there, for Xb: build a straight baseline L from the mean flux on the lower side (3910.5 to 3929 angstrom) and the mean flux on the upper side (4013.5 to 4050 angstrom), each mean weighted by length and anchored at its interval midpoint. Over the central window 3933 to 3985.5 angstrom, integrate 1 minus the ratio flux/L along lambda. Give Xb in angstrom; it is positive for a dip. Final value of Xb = -1.9 angstrom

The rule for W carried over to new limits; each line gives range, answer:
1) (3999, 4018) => 10.4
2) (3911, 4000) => 10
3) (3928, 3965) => 10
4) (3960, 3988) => 10.3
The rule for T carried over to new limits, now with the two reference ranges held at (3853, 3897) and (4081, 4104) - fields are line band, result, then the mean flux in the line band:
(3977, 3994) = -0.09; 10.9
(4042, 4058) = -0.08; 11.4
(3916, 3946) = -0.02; 9.69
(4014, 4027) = -0.02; 10.6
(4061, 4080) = -0.04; 11.2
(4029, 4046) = 0.03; 10.2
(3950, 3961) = -0.08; 10.5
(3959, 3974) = 0.02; 9.65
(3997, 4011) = -0.01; 10.3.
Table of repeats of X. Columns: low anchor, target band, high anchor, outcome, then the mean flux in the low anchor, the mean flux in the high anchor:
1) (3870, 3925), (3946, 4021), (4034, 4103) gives -2.8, 8.98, 11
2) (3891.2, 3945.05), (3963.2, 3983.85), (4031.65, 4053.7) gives -0.5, 9.25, 10.6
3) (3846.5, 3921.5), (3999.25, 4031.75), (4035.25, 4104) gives 0.1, 9.08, 11.1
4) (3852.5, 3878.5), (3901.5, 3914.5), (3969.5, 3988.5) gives 0.9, 9.38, 10.8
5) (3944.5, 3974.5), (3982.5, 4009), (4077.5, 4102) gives -0.5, 10.1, 11.1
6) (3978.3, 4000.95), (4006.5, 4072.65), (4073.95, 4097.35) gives 1.0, 10.6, 11.2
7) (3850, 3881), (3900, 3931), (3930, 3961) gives 0.7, 9.31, 9.98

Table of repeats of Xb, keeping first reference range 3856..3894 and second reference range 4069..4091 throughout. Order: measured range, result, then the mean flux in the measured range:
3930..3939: 0.6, 9.05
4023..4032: 0.2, 10.6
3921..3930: -0.1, 9.72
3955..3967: 0.4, 9.74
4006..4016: -0.2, 10.9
